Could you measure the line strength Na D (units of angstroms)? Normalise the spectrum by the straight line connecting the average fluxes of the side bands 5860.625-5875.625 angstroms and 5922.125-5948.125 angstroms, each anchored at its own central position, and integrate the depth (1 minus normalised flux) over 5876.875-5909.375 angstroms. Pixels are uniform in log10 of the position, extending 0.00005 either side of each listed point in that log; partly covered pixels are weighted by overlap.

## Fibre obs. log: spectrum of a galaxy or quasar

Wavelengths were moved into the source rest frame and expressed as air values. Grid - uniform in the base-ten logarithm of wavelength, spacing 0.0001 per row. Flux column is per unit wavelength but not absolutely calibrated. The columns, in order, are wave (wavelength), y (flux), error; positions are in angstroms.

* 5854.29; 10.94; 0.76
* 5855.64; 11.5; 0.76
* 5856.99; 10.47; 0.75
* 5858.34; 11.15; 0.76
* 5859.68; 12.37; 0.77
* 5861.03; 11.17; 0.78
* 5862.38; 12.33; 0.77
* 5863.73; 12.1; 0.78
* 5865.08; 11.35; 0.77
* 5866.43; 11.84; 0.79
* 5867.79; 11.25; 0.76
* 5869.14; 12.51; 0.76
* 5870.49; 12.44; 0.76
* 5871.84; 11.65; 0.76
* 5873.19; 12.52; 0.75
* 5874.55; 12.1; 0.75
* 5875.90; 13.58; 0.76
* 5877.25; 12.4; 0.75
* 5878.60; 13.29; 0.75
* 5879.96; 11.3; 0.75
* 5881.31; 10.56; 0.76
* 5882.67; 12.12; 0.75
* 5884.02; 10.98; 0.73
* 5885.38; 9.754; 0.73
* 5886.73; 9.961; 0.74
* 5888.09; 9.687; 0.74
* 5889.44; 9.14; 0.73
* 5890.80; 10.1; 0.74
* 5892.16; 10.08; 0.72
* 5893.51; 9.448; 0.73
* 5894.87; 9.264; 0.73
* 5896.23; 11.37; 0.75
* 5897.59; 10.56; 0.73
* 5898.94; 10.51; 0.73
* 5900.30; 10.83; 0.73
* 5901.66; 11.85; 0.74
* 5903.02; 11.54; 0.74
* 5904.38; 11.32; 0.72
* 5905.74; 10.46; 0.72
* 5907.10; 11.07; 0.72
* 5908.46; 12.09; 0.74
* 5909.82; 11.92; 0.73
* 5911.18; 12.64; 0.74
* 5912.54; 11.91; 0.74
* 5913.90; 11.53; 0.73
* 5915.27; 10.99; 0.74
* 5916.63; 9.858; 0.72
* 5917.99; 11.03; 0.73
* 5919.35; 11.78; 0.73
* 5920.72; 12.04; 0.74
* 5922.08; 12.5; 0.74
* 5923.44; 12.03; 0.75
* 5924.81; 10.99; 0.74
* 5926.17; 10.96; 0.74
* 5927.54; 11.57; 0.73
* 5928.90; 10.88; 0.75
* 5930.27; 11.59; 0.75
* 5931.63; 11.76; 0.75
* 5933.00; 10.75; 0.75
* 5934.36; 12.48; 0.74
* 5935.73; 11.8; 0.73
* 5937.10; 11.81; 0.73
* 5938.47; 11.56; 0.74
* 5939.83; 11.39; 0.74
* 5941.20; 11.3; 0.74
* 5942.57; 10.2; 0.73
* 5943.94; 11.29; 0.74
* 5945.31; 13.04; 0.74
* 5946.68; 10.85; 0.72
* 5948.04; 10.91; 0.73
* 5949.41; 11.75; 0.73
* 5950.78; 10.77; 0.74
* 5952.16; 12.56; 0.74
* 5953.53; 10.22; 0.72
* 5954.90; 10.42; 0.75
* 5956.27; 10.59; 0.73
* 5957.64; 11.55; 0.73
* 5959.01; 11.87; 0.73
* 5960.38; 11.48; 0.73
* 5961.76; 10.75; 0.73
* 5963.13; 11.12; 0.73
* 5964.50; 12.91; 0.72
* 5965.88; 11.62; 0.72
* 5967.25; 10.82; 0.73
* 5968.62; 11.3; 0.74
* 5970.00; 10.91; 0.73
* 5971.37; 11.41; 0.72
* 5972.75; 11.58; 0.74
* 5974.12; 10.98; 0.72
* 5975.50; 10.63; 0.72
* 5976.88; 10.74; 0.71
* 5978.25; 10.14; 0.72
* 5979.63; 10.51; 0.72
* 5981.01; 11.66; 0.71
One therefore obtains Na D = 2.7 angstroms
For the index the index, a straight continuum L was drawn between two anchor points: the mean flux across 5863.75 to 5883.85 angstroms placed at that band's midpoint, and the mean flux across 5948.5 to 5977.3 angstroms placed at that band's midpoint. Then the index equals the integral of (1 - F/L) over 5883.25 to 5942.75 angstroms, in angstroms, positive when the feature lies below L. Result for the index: 3.0 angstroms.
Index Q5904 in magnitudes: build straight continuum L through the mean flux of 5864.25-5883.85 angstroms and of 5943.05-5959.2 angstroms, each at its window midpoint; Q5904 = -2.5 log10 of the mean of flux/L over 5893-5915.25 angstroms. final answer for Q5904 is 0.06 mag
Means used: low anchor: 12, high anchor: 11.3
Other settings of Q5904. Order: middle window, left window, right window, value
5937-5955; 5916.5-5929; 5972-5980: -0.014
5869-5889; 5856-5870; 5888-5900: -0.073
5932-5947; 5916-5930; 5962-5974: -0.012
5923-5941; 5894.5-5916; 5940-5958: -0.026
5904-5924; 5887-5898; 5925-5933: -0.080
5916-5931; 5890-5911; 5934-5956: -0.027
